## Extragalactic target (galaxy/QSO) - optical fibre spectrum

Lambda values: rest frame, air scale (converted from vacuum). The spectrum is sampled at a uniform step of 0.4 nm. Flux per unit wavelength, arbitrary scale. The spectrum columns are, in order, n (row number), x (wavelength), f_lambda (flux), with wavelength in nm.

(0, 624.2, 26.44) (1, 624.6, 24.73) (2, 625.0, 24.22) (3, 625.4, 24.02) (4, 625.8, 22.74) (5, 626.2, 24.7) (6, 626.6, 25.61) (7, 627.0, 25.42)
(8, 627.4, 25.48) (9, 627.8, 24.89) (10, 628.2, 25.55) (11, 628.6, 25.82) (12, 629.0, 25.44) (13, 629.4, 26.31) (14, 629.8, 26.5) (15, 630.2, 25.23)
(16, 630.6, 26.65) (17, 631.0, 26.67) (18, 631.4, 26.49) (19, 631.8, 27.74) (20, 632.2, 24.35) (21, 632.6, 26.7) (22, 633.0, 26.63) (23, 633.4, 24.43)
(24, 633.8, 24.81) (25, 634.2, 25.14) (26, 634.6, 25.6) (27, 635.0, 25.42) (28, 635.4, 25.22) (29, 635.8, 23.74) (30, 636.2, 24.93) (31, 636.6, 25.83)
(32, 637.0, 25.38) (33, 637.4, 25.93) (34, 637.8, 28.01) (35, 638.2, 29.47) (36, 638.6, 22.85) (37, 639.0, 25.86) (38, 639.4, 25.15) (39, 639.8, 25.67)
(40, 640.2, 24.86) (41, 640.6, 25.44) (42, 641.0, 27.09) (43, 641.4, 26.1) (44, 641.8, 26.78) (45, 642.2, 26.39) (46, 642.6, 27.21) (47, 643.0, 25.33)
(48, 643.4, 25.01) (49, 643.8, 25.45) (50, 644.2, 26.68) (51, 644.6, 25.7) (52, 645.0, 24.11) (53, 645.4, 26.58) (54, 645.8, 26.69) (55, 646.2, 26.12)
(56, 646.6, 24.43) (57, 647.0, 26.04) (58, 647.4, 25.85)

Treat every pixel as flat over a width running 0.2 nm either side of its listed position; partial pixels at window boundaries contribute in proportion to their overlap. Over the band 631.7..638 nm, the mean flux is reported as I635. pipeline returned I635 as 25.6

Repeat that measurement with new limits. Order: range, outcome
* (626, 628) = 25.2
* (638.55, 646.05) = 25.8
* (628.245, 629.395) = 25.7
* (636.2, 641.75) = 26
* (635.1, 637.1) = 25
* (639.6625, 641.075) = 25.7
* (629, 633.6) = 26.1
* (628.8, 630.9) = 26.1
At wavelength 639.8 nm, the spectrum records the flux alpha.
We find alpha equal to 25.67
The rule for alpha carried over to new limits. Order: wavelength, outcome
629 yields 25.44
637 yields 25.38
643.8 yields 25.45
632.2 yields 24.35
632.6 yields 26.7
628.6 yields 25.82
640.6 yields 25.44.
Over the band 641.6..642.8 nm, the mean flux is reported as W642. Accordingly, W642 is 26.8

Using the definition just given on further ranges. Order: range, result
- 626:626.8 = 25.2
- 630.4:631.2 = 26.7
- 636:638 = 26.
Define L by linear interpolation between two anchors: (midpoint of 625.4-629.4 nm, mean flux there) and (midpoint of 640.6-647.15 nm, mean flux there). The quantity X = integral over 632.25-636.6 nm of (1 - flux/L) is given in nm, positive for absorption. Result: 0.03 nm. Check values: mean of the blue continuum 25.1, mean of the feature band 25.3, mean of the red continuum 26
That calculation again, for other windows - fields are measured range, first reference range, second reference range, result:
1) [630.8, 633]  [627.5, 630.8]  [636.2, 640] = -0.049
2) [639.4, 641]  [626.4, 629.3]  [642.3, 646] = 0.016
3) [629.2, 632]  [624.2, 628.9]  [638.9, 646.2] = -0.150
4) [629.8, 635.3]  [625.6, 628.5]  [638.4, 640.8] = -0.197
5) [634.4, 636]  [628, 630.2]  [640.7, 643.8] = 0.063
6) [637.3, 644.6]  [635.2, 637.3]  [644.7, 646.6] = -0.194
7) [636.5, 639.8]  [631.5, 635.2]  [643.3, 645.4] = -0.056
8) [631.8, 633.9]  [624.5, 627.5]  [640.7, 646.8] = -0.043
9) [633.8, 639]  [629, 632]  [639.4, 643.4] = 0.118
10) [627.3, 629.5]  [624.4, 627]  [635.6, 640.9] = -0.077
